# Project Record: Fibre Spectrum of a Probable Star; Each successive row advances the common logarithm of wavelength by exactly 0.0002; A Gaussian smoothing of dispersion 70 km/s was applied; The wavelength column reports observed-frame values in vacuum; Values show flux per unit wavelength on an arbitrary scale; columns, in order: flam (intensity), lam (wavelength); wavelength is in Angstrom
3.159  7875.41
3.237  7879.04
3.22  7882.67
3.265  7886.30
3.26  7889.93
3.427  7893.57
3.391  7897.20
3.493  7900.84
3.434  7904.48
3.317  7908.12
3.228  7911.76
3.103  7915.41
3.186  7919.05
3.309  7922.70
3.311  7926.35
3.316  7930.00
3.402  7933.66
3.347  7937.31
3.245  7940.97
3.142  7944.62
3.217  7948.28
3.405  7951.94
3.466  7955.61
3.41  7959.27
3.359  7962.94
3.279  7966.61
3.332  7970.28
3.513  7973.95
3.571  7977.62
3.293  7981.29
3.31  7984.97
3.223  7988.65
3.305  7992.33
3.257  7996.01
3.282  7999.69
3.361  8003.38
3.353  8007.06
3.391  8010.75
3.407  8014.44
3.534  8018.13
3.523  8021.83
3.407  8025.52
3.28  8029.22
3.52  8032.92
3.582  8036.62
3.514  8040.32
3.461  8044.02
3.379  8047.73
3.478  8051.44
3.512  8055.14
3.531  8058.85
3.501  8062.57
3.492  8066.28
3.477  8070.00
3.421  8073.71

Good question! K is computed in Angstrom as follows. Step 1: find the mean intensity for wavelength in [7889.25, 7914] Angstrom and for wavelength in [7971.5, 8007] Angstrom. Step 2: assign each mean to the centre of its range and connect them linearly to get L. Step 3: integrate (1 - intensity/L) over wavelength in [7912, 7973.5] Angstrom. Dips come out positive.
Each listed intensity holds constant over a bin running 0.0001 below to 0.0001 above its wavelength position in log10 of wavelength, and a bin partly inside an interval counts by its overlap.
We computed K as 0.9 Angstrom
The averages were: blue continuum 3.36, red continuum 3.35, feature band 3.3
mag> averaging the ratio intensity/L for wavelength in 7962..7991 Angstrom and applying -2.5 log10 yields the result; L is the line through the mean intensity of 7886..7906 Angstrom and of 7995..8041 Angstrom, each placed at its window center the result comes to 0.015 mag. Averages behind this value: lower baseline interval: 3.39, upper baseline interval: 3.42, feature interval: 3.36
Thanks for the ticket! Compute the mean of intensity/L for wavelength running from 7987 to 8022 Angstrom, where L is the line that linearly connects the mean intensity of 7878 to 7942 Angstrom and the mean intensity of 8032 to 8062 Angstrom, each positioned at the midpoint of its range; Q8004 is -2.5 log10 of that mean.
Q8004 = 0.026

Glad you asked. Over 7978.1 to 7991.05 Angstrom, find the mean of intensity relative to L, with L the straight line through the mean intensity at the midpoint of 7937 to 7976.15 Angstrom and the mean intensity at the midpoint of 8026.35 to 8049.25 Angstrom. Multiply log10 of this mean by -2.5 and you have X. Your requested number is 0.02 mag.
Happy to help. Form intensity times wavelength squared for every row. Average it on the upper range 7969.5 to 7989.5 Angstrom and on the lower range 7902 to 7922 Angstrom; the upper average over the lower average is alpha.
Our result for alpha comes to 1.1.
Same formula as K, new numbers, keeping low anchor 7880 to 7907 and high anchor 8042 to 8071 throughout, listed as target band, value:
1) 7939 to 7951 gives 0.61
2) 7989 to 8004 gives 0.63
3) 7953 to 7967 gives 0.05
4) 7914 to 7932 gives 0.66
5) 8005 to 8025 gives 0.05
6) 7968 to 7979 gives -0.15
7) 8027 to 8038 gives 0.02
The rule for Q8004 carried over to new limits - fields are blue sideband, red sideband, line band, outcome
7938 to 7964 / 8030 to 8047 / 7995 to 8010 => 0.03 mag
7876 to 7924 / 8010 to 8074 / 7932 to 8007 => 0.01 mag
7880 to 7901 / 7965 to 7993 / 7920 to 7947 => 0.02 mag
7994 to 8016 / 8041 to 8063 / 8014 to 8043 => -0.02 mag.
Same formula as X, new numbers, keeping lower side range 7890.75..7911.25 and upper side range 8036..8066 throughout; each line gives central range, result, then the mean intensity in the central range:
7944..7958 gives 0.03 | 3.33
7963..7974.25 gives 0.03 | 3.35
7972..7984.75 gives 0.00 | 3.44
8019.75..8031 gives 0.02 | 3.41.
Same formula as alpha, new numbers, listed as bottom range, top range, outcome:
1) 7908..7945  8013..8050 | 1.09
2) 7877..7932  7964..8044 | 1.05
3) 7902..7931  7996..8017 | 1.05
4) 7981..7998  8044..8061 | 1.08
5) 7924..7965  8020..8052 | 1.06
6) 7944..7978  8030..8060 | 1.06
